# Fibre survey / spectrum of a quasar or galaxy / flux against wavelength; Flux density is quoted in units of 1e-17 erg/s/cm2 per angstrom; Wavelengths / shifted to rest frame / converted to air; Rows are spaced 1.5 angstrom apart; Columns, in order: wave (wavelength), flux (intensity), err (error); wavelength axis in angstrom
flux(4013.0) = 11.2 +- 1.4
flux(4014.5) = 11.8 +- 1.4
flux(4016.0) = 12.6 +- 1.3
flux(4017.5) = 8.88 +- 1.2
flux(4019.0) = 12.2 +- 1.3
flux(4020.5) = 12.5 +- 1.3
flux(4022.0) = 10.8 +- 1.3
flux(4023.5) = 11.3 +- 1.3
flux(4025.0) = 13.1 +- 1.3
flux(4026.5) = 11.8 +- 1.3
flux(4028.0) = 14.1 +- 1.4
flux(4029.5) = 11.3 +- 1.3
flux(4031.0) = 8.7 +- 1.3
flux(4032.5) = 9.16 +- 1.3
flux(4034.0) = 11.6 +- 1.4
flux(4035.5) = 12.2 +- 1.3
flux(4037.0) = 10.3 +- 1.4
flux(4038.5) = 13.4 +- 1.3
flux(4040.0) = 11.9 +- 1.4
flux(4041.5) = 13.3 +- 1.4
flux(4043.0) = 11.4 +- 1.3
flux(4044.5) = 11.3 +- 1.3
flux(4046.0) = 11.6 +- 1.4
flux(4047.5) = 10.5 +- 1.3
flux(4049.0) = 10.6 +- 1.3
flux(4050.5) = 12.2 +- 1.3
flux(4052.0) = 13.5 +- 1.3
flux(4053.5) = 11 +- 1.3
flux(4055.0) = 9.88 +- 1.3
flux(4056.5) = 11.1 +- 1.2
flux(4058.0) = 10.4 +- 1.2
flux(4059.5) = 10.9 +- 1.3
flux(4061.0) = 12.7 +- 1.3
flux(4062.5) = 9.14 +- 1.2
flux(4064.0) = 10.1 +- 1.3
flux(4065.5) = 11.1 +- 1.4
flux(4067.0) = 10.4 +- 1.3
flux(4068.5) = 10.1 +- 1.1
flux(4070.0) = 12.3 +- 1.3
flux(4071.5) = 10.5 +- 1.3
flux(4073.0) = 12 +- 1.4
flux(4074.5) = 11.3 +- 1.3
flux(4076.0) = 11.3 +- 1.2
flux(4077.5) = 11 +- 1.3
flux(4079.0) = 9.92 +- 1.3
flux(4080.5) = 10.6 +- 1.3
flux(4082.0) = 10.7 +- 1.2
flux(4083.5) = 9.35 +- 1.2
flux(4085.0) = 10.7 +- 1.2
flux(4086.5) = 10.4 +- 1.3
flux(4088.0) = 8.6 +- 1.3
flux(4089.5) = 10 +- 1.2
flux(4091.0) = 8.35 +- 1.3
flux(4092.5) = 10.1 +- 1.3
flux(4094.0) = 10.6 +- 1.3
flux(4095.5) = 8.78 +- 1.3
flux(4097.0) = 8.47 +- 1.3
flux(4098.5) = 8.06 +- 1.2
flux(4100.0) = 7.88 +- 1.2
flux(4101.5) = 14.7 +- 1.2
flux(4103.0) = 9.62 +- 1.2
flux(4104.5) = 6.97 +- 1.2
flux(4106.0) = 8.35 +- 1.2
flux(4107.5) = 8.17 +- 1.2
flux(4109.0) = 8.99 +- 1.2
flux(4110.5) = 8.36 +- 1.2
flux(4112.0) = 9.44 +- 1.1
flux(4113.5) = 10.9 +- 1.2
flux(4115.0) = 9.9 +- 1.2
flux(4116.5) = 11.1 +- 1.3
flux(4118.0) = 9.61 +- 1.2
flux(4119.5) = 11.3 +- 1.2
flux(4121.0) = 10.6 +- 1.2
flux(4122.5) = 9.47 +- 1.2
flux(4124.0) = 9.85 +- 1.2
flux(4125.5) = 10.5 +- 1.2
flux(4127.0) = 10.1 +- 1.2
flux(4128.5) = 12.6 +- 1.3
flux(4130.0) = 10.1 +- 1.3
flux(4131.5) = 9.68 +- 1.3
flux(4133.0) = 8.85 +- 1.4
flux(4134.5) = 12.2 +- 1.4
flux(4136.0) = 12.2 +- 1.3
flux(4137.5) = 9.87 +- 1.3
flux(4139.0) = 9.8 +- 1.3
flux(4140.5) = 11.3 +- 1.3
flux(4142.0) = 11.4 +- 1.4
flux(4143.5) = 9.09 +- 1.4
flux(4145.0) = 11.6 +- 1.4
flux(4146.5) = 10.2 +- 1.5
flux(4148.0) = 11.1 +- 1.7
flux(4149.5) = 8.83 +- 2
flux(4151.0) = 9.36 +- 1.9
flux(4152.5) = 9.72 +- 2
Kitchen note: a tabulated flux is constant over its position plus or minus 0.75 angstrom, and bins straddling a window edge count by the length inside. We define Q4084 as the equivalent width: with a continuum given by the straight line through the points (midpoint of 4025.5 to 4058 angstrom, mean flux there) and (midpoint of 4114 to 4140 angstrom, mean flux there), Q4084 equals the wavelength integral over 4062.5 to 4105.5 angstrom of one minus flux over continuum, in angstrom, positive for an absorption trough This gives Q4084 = 3.38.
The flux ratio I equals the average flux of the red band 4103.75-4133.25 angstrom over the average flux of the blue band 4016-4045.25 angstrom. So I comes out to 0.84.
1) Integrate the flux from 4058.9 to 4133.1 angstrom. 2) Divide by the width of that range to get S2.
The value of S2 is 10.1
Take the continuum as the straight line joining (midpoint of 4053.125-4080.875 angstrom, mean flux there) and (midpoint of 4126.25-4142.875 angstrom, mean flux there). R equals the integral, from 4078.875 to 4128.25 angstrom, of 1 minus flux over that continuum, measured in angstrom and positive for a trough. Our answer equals 4.7 angstrom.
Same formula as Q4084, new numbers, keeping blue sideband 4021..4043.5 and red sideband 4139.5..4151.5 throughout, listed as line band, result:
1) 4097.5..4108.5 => 1.8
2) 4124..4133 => 0.1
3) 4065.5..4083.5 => 0.5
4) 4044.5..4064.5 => 0.6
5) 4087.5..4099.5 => 2.0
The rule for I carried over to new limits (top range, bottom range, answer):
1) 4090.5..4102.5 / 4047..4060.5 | 0.86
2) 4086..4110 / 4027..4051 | 0.80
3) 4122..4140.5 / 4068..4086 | 0.97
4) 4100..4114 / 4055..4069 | 0.88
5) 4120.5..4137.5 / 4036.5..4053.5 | 0.89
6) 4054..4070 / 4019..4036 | 0.93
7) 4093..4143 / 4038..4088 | 0.90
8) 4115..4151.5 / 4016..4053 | 0.90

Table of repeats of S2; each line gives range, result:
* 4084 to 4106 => 9.47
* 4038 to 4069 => 11.3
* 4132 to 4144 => 10.6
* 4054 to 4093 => 10.5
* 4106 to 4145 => 10.2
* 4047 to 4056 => 11.3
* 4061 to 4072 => 10.7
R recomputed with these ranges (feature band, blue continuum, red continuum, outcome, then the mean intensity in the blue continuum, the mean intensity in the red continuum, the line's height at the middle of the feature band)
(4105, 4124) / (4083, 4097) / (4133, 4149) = 0.9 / 9.6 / 10.7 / 10.1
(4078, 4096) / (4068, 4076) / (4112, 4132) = 1.9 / 11.3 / 10.4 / 11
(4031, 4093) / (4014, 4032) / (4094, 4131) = -0.6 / 11.6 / 9.76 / 10.8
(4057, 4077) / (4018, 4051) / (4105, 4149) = 0.3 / 11.6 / 10.2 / 11.1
